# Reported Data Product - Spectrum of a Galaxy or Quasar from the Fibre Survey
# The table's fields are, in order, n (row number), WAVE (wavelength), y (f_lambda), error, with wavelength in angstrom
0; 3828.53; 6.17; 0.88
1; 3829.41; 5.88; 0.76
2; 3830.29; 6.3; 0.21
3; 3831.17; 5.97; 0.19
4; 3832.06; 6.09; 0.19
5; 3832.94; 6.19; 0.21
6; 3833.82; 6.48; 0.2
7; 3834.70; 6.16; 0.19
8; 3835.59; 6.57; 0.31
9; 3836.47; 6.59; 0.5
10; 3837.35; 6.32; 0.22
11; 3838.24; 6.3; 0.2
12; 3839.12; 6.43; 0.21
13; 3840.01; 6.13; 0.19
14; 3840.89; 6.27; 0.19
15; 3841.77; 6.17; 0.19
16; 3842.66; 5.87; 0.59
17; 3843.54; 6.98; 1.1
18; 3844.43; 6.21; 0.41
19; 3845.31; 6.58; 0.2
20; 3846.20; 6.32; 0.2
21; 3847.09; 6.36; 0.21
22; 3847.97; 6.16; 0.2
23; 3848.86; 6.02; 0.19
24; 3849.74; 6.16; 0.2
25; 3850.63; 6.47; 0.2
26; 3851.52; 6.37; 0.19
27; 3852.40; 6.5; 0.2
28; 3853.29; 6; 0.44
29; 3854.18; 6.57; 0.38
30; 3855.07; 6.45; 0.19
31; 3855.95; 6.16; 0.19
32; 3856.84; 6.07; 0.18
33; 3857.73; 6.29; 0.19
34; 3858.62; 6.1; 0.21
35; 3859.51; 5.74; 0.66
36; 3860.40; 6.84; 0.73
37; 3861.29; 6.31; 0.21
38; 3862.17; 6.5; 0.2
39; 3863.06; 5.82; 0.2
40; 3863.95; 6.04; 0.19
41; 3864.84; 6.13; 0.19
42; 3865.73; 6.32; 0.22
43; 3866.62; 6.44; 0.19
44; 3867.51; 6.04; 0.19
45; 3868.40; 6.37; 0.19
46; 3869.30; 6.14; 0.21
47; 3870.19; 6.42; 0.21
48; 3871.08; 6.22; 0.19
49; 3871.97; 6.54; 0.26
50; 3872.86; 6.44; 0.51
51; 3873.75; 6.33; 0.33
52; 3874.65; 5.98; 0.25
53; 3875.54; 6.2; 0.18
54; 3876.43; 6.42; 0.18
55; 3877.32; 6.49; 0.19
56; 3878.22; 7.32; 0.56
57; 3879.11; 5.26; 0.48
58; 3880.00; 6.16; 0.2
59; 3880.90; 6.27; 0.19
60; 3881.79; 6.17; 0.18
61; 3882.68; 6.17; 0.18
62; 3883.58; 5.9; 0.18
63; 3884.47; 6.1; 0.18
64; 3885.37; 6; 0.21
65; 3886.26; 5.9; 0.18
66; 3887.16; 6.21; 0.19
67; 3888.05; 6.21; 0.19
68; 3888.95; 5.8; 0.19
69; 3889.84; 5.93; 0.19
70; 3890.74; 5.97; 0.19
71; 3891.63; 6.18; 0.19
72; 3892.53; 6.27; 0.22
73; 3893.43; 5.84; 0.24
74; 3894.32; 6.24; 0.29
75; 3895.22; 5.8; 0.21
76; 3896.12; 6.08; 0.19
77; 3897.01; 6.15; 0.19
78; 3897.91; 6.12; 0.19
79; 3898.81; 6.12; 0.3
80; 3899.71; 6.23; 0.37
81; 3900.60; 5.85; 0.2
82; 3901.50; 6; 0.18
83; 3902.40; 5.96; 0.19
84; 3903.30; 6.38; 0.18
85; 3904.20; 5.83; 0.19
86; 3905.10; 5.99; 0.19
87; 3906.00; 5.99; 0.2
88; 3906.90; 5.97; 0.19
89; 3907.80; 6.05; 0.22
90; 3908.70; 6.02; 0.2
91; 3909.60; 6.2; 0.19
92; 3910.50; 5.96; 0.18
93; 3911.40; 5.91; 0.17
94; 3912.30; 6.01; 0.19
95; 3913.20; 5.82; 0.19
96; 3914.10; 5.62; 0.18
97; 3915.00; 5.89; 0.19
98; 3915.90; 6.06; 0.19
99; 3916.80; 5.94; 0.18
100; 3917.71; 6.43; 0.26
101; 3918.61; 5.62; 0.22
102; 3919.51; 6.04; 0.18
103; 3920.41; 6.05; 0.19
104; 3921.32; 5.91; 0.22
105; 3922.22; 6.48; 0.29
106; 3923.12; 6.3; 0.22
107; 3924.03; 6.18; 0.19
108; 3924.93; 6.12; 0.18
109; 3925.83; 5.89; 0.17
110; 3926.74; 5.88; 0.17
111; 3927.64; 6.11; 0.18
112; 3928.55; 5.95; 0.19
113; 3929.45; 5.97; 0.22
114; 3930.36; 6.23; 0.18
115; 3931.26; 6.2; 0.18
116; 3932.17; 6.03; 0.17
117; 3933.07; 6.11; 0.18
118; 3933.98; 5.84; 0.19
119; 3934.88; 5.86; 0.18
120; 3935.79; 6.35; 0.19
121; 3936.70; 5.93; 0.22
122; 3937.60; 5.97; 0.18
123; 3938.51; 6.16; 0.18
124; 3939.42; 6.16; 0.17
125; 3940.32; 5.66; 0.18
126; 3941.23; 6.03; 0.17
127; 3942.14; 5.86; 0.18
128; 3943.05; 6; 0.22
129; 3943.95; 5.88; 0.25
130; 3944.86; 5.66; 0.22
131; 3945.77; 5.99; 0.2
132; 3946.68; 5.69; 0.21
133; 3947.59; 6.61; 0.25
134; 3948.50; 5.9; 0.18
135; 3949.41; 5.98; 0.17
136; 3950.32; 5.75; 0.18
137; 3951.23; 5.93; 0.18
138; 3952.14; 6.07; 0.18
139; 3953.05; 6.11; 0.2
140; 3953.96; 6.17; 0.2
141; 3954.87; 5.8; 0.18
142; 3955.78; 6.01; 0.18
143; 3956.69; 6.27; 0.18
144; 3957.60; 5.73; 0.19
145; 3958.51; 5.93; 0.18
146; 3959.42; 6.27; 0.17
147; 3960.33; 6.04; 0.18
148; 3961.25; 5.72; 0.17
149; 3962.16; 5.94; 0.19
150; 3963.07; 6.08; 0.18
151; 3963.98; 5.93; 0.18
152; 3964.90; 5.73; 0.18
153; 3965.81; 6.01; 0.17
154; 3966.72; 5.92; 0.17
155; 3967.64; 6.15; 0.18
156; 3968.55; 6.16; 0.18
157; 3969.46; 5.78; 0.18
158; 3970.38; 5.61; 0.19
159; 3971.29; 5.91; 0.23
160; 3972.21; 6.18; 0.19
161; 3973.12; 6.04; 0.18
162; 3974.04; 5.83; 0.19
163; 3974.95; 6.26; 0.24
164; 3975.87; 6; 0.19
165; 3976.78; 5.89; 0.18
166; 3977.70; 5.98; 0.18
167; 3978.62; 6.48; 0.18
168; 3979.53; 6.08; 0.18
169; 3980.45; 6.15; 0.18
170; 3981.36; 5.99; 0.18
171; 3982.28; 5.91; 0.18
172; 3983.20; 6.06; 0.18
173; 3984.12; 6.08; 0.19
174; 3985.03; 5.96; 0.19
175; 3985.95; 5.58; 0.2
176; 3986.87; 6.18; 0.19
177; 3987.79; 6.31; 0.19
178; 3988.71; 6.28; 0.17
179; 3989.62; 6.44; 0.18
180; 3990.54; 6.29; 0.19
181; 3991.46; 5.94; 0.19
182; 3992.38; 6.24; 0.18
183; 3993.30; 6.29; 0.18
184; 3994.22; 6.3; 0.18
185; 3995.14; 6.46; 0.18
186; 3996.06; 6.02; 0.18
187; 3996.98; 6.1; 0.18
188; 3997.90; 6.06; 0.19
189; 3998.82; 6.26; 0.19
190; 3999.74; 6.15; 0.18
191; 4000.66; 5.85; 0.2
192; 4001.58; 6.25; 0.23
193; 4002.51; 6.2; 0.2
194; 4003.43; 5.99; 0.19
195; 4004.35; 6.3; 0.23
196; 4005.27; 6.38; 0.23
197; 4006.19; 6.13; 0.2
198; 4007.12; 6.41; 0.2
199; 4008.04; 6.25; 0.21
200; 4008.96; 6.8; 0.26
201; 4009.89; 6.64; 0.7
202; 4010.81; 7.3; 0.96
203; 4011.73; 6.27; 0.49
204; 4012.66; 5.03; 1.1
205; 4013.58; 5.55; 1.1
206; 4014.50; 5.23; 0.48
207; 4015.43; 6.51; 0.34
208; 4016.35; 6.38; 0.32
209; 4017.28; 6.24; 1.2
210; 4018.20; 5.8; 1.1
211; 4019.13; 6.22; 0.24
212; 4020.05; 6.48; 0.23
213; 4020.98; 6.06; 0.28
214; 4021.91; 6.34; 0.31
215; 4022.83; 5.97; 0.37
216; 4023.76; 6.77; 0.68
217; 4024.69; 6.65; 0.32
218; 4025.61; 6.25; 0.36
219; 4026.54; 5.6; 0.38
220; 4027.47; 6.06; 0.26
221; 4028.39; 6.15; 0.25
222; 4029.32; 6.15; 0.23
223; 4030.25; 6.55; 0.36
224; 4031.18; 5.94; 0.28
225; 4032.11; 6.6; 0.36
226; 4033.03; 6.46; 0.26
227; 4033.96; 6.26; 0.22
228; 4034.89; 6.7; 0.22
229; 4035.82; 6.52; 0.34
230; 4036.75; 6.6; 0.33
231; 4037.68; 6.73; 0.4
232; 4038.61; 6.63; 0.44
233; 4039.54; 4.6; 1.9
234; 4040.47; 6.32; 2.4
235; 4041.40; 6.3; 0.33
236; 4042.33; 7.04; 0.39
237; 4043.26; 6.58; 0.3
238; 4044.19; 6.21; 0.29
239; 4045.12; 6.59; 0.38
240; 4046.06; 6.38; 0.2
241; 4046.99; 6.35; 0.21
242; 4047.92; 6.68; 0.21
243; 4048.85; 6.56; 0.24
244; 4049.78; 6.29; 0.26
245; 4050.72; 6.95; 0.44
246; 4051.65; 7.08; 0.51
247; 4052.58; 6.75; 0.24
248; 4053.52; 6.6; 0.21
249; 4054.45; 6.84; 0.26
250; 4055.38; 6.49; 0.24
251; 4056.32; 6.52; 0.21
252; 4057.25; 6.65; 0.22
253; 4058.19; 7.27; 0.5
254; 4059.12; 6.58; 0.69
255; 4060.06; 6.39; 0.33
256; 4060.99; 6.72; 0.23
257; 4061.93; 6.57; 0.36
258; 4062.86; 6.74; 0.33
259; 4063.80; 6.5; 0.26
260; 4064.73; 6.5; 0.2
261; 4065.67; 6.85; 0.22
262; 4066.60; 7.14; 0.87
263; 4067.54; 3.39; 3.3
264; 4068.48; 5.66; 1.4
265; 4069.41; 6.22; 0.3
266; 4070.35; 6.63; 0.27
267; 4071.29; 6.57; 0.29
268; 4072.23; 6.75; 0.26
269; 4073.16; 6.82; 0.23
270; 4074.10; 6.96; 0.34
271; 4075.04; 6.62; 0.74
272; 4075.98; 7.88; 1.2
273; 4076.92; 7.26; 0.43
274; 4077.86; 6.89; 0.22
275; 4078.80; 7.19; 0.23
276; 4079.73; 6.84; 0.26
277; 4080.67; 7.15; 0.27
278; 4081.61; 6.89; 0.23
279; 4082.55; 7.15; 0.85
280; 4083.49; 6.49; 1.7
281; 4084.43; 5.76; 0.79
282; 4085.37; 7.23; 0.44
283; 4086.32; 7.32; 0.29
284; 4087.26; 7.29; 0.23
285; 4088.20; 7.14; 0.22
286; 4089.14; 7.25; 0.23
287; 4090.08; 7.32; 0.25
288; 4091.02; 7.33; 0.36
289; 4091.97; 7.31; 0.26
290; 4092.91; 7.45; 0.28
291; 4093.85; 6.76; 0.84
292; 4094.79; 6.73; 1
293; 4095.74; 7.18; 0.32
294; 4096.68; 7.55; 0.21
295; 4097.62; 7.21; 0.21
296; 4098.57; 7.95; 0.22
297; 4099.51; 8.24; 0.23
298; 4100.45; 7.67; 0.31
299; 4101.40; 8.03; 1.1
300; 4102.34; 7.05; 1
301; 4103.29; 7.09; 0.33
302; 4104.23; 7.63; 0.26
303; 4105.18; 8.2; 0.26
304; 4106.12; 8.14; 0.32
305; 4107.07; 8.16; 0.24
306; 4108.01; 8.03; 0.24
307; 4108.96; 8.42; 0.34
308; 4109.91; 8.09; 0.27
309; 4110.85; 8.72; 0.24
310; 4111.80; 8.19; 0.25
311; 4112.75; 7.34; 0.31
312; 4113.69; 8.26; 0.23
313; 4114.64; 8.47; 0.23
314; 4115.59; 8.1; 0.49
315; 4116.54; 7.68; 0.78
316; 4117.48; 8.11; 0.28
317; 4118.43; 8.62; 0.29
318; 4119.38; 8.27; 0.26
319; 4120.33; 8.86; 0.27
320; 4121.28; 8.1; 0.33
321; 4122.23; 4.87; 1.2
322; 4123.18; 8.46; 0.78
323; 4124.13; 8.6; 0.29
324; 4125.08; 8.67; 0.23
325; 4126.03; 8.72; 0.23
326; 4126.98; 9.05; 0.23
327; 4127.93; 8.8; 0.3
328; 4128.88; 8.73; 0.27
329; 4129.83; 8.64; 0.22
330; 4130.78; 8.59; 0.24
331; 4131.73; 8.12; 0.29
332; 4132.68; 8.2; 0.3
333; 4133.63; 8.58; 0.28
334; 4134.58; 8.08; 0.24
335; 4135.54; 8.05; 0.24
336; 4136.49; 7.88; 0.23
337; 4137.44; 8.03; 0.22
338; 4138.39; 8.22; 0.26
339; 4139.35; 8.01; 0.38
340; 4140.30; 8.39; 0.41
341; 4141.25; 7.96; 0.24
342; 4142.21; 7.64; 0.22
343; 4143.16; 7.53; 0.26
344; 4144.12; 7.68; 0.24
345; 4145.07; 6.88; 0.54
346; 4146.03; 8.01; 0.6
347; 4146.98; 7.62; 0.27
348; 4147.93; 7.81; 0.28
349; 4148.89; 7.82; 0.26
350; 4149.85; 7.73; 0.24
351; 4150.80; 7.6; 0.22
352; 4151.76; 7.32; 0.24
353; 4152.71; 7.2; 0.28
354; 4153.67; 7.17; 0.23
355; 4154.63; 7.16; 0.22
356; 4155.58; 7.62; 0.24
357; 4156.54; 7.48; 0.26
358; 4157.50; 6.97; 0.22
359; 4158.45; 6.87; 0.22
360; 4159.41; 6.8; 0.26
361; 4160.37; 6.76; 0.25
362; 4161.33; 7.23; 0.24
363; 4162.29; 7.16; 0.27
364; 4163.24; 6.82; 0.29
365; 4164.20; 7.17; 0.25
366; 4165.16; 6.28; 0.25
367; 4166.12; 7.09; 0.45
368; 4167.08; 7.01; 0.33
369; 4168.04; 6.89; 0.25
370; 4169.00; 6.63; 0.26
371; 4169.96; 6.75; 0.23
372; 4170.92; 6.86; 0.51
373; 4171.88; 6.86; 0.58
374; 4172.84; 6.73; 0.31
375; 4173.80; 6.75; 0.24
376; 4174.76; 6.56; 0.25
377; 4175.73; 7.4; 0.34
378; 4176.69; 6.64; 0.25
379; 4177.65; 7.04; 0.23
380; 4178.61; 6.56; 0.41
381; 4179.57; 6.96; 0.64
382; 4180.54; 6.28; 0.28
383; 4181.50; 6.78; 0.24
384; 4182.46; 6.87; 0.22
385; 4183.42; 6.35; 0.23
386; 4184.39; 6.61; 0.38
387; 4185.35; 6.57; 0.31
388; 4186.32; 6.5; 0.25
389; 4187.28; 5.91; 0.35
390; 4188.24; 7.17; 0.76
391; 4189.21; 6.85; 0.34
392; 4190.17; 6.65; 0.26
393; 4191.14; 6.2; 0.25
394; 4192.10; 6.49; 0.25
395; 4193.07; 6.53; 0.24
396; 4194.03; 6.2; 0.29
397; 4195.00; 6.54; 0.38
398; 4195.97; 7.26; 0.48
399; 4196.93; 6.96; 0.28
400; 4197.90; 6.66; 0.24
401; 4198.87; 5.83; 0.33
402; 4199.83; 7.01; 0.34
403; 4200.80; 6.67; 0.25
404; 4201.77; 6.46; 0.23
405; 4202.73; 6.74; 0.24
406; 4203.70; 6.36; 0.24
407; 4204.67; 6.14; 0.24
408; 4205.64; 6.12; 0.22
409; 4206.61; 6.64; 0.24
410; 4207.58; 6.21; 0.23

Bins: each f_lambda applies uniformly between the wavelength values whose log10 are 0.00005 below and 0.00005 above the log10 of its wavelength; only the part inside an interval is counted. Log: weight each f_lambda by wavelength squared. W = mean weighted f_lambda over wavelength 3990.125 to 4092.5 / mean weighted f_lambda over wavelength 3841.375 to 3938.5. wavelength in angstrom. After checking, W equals 1.14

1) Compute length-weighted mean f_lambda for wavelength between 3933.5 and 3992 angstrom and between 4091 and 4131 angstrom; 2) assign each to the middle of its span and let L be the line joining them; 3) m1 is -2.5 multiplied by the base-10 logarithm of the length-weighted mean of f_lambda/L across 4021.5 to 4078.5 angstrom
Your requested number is 0.11 mag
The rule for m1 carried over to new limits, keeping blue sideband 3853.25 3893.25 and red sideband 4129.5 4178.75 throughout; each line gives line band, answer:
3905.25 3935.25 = 0.067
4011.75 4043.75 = 0.108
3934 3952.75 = 0.093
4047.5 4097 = 0.042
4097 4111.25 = -0.103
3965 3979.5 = 0.106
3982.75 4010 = 0.089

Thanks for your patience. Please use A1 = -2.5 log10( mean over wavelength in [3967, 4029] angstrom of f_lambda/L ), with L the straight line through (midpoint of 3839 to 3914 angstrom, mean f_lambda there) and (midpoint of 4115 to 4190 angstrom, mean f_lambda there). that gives 0.100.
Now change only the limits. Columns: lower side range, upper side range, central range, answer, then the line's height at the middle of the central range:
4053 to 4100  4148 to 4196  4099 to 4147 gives -0.18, 6.87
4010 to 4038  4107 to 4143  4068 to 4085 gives 0.08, 7.26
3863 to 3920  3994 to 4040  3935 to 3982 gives 0.03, 6.17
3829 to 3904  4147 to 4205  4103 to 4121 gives -0.21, 6.71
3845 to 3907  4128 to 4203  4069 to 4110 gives -0.05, 6.91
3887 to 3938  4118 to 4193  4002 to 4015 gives 0.07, 6.57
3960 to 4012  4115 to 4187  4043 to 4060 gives 0.01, 6.67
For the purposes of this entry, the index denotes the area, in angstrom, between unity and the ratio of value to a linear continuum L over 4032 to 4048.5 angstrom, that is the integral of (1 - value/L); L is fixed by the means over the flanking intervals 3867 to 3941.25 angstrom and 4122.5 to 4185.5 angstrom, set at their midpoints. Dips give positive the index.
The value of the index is 1.0 angstrom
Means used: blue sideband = 6.08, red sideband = 7.45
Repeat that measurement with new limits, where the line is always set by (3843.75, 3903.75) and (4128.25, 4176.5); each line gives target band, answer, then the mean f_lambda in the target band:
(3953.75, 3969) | 1.4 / 5.99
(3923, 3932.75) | 0.6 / 6.07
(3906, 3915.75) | 0.6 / 5.95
